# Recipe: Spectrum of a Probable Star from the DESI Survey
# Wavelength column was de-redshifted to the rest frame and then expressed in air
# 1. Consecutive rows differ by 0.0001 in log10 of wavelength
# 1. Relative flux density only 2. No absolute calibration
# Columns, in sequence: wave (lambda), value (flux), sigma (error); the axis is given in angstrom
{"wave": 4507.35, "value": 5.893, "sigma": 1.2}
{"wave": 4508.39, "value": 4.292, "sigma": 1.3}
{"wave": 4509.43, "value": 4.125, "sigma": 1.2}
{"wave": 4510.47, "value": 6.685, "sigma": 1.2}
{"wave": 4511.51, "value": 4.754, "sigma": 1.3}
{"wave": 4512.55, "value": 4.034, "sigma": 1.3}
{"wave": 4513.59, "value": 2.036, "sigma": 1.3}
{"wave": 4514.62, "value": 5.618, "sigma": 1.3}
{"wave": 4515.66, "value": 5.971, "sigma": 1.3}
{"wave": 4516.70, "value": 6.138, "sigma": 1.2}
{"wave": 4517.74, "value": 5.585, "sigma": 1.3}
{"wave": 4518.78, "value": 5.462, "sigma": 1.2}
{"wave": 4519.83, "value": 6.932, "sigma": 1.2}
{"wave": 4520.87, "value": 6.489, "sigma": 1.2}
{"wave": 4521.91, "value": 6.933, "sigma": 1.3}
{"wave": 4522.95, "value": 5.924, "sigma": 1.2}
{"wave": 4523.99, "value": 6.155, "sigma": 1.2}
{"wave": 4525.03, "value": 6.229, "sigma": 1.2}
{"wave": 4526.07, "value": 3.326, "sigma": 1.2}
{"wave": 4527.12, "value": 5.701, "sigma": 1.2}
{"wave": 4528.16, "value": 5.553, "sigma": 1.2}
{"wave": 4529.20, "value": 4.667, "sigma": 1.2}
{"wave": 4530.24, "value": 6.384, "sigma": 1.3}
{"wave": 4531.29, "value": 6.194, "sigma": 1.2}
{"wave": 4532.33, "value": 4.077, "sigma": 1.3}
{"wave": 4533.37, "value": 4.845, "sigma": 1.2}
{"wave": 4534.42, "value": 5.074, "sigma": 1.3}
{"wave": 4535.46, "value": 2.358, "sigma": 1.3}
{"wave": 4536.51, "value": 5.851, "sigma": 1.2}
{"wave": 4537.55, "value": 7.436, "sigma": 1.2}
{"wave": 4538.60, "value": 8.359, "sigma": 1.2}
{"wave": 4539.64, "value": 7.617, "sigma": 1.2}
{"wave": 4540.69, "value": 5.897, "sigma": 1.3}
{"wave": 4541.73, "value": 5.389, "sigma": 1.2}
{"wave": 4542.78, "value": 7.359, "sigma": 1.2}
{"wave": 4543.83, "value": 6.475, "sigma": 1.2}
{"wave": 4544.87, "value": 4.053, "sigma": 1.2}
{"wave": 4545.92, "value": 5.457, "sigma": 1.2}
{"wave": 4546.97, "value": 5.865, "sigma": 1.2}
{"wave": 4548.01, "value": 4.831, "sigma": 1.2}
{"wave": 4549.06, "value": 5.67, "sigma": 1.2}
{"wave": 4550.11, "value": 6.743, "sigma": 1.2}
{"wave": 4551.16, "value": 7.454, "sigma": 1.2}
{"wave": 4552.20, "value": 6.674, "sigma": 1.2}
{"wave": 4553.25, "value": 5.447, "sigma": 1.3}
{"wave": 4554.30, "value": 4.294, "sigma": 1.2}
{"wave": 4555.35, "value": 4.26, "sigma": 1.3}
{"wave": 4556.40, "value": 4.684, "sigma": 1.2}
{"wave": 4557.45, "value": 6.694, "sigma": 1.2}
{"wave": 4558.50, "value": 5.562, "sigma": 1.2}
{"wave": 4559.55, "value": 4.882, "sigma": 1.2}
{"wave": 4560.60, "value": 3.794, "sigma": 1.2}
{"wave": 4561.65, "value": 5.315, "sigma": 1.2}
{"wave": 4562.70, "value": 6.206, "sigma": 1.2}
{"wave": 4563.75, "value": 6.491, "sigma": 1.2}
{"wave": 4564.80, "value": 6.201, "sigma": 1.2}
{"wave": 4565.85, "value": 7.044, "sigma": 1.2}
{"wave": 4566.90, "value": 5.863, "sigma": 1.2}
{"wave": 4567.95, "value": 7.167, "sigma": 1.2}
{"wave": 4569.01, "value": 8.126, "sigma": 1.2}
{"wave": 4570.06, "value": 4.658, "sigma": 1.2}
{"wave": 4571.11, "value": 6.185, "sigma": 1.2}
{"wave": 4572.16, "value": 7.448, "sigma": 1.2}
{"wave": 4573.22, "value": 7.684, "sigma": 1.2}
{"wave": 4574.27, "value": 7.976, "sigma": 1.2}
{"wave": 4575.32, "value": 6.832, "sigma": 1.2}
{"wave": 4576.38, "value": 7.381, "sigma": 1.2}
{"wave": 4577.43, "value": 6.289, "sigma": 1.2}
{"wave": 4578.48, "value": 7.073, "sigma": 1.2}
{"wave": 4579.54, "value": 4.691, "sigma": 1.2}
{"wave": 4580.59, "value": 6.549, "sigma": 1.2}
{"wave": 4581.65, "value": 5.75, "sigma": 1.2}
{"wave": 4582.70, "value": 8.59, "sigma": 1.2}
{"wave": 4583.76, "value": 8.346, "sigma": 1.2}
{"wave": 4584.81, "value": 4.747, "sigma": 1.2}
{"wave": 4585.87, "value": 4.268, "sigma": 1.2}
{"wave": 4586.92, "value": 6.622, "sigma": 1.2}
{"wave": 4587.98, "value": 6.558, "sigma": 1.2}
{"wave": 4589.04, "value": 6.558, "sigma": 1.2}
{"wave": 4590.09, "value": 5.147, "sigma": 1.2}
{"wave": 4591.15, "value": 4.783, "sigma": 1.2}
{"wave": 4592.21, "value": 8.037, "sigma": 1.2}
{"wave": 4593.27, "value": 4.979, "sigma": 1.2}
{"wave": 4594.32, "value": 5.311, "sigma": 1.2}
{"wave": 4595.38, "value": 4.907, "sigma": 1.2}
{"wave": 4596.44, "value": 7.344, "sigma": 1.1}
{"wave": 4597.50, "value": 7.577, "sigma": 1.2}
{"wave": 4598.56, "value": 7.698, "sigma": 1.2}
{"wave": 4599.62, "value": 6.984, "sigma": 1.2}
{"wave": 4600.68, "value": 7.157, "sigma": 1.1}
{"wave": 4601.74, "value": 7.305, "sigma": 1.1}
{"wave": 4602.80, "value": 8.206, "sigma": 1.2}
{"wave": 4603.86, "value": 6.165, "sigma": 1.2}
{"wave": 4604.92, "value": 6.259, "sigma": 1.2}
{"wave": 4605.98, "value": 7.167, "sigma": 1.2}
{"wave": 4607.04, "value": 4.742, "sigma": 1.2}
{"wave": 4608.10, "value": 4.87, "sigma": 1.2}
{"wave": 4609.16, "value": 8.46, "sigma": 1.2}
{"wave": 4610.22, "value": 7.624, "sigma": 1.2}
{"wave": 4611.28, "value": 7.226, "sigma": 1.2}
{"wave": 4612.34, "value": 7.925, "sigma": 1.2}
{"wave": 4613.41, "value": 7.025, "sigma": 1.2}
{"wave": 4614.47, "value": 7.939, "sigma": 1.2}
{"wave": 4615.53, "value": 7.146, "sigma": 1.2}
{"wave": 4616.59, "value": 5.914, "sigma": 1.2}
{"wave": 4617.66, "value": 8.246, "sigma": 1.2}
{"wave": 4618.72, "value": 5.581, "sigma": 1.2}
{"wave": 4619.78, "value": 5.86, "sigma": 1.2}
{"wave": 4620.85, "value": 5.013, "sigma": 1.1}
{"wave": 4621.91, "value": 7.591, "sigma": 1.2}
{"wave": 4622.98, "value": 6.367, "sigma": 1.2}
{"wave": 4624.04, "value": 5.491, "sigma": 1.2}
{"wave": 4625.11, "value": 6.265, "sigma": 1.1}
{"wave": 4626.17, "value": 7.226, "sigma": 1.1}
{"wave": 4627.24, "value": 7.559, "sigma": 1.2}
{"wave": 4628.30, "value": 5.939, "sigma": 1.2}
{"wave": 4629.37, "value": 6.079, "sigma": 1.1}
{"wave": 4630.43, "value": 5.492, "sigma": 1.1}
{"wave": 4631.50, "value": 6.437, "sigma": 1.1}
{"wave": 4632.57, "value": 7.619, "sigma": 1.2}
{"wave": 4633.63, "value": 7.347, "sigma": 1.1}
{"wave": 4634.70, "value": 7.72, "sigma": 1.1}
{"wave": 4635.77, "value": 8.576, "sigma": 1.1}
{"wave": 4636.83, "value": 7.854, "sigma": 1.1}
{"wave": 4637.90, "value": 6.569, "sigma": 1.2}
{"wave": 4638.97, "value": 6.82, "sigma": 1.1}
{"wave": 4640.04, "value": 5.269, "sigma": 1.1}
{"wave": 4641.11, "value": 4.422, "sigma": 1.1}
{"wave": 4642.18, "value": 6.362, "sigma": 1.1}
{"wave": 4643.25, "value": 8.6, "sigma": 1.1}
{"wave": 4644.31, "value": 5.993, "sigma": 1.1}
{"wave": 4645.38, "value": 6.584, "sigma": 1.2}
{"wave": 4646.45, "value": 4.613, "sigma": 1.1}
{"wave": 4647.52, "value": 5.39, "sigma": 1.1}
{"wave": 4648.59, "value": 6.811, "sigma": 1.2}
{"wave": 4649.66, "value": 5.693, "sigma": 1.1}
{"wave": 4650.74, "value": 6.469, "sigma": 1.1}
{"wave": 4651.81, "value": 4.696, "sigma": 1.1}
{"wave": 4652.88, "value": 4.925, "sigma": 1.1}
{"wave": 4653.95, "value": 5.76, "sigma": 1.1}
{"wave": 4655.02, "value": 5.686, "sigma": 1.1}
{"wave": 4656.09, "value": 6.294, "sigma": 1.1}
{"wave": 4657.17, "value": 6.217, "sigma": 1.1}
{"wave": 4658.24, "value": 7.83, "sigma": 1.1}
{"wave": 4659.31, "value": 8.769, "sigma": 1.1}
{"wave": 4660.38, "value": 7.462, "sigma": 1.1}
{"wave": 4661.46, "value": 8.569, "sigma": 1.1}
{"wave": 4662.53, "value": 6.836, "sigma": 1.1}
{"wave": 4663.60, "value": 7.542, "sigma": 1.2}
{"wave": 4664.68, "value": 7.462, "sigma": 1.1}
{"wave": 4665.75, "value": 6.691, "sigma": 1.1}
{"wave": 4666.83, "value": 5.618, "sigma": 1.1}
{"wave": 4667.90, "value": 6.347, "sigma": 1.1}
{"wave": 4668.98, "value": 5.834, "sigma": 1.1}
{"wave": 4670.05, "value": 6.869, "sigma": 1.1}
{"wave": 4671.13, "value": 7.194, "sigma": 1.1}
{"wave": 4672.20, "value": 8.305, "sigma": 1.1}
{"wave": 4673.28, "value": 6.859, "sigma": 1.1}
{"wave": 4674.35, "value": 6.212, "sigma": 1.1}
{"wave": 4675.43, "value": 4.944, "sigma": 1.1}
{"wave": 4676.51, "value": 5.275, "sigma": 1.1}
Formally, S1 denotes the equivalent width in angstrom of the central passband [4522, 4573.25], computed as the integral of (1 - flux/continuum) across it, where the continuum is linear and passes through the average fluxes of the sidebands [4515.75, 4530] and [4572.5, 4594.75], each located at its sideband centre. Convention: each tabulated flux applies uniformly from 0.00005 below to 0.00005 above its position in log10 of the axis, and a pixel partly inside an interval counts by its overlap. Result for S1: 1.9 angstrom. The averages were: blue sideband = 5.79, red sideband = 6.4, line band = 5.82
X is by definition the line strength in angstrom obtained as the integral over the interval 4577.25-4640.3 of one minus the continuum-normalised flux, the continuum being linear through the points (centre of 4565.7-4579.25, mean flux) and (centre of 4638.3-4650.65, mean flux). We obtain -1.7 angstrom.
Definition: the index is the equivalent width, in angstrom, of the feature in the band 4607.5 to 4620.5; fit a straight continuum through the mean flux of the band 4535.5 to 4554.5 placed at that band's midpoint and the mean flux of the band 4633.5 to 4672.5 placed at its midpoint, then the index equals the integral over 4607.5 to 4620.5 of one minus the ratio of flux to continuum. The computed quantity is -1.0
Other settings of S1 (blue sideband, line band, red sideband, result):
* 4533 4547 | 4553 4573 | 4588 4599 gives 0.63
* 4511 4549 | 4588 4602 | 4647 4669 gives -0.84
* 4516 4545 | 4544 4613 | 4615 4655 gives -2.37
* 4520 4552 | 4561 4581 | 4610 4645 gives -1.24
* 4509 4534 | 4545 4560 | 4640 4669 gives 0.20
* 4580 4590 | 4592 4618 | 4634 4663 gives -1.74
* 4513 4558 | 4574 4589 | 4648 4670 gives -1.28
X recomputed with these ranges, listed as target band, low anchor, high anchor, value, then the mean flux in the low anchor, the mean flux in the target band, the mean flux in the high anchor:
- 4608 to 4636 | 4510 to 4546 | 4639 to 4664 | -2.89 angstrom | 5.63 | 6.85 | 6.39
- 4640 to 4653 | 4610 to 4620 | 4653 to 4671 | 1.92 angstrom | 7.07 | 5.88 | 6.82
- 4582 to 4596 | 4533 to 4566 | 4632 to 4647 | 0.25 angstrom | 5.75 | 6.07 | 6.74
